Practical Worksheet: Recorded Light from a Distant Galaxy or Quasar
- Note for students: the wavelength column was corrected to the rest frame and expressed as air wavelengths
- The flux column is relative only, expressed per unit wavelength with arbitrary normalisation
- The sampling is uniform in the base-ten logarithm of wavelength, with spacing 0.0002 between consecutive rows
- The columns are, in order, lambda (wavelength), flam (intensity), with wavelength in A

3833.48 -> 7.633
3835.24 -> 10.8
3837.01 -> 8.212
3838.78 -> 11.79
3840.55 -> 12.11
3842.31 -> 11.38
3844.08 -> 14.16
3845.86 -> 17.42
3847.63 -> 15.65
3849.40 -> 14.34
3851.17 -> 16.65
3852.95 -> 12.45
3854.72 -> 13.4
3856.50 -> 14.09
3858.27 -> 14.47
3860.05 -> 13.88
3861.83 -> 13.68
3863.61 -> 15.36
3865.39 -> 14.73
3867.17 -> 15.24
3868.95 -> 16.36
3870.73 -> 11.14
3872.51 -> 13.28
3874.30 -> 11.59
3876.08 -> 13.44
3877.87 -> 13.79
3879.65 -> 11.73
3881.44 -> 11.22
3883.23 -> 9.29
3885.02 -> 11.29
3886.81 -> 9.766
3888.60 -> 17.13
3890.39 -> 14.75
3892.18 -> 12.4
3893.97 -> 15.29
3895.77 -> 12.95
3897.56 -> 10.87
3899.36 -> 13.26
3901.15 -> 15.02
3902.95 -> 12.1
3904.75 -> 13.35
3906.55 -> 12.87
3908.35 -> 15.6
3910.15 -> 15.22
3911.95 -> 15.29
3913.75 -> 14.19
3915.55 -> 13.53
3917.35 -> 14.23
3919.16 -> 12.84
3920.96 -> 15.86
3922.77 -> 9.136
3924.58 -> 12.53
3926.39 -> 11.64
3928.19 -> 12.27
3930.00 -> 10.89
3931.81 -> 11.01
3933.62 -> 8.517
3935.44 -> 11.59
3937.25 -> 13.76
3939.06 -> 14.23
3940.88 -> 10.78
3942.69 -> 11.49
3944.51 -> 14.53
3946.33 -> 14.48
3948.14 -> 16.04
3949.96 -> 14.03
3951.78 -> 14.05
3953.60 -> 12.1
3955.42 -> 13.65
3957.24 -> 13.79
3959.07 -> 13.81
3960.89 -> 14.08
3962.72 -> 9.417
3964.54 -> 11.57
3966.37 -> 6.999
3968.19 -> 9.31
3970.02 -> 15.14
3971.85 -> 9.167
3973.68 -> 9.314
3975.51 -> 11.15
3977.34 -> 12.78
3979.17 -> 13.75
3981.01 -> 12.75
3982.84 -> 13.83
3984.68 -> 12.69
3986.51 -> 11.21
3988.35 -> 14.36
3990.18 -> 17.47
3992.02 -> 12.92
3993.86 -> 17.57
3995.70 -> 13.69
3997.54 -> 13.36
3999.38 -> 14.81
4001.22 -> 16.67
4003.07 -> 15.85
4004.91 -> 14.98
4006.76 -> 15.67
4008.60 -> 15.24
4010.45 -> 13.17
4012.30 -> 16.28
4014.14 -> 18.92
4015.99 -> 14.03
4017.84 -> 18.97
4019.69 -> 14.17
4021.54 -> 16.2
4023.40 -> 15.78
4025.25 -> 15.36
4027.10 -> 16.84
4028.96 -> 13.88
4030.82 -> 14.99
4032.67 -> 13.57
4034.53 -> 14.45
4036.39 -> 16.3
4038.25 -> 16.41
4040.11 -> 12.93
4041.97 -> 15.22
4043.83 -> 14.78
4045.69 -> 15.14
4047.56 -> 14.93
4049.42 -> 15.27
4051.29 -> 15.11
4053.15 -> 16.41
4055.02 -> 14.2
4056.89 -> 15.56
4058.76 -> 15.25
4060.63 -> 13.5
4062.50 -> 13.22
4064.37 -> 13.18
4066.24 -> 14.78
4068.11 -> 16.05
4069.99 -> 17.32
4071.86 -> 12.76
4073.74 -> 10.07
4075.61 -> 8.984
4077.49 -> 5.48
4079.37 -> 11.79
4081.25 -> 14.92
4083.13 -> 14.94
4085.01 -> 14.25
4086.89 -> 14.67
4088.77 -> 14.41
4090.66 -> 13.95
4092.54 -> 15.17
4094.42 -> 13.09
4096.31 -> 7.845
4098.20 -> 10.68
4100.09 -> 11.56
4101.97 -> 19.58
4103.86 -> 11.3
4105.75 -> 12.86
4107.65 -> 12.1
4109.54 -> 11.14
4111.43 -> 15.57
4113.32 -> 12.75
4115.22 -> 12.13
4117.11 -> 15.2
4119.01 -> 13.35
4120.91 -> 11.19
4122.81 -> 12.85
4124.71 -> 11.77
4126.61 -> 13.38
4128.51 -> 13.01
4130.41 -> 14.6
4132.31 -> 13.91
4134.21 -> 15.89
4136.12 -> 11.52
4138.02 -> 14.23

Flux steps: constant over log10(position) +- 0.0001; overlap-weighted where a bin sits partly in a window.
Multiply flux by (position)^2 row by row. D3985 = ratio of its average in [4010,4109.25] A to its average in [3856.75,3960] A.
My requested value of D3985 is 1.16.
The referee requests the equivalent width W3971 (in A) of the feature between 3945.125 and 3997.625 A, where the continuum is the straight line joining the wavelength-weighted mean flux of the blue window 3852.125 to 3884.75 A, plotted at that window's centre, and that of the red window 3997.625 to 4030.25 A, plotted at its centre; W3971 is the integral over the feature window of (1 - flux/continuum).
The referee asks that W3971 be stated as 7.08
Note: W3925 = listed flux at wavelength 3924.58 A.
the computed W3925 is 12.53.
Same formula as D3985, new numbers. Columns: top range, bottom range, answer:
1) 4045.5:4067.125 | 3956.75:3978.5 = 1.35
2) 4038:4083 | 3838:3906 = 1.13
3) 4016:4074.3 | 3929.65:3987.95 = 1.27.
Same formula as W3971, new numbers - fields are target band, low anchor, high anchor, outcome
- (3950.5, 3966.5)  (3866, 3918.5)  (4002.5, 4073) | 1.9 A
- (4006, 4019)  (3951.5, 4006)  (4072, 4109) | -3.1 A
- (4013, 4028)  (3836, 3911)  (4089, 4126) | -3.7 A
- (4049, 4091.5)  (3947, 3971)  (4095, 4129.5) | -3.5 A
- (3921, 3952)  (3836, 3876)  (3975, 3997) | 2.8 A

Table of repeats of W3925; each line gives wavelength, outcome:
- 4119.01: 13.35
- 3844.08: 14.16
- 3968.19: 9.31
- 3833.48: 7.633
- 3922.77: 9.136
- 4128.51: 13.01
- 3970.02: 15.14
